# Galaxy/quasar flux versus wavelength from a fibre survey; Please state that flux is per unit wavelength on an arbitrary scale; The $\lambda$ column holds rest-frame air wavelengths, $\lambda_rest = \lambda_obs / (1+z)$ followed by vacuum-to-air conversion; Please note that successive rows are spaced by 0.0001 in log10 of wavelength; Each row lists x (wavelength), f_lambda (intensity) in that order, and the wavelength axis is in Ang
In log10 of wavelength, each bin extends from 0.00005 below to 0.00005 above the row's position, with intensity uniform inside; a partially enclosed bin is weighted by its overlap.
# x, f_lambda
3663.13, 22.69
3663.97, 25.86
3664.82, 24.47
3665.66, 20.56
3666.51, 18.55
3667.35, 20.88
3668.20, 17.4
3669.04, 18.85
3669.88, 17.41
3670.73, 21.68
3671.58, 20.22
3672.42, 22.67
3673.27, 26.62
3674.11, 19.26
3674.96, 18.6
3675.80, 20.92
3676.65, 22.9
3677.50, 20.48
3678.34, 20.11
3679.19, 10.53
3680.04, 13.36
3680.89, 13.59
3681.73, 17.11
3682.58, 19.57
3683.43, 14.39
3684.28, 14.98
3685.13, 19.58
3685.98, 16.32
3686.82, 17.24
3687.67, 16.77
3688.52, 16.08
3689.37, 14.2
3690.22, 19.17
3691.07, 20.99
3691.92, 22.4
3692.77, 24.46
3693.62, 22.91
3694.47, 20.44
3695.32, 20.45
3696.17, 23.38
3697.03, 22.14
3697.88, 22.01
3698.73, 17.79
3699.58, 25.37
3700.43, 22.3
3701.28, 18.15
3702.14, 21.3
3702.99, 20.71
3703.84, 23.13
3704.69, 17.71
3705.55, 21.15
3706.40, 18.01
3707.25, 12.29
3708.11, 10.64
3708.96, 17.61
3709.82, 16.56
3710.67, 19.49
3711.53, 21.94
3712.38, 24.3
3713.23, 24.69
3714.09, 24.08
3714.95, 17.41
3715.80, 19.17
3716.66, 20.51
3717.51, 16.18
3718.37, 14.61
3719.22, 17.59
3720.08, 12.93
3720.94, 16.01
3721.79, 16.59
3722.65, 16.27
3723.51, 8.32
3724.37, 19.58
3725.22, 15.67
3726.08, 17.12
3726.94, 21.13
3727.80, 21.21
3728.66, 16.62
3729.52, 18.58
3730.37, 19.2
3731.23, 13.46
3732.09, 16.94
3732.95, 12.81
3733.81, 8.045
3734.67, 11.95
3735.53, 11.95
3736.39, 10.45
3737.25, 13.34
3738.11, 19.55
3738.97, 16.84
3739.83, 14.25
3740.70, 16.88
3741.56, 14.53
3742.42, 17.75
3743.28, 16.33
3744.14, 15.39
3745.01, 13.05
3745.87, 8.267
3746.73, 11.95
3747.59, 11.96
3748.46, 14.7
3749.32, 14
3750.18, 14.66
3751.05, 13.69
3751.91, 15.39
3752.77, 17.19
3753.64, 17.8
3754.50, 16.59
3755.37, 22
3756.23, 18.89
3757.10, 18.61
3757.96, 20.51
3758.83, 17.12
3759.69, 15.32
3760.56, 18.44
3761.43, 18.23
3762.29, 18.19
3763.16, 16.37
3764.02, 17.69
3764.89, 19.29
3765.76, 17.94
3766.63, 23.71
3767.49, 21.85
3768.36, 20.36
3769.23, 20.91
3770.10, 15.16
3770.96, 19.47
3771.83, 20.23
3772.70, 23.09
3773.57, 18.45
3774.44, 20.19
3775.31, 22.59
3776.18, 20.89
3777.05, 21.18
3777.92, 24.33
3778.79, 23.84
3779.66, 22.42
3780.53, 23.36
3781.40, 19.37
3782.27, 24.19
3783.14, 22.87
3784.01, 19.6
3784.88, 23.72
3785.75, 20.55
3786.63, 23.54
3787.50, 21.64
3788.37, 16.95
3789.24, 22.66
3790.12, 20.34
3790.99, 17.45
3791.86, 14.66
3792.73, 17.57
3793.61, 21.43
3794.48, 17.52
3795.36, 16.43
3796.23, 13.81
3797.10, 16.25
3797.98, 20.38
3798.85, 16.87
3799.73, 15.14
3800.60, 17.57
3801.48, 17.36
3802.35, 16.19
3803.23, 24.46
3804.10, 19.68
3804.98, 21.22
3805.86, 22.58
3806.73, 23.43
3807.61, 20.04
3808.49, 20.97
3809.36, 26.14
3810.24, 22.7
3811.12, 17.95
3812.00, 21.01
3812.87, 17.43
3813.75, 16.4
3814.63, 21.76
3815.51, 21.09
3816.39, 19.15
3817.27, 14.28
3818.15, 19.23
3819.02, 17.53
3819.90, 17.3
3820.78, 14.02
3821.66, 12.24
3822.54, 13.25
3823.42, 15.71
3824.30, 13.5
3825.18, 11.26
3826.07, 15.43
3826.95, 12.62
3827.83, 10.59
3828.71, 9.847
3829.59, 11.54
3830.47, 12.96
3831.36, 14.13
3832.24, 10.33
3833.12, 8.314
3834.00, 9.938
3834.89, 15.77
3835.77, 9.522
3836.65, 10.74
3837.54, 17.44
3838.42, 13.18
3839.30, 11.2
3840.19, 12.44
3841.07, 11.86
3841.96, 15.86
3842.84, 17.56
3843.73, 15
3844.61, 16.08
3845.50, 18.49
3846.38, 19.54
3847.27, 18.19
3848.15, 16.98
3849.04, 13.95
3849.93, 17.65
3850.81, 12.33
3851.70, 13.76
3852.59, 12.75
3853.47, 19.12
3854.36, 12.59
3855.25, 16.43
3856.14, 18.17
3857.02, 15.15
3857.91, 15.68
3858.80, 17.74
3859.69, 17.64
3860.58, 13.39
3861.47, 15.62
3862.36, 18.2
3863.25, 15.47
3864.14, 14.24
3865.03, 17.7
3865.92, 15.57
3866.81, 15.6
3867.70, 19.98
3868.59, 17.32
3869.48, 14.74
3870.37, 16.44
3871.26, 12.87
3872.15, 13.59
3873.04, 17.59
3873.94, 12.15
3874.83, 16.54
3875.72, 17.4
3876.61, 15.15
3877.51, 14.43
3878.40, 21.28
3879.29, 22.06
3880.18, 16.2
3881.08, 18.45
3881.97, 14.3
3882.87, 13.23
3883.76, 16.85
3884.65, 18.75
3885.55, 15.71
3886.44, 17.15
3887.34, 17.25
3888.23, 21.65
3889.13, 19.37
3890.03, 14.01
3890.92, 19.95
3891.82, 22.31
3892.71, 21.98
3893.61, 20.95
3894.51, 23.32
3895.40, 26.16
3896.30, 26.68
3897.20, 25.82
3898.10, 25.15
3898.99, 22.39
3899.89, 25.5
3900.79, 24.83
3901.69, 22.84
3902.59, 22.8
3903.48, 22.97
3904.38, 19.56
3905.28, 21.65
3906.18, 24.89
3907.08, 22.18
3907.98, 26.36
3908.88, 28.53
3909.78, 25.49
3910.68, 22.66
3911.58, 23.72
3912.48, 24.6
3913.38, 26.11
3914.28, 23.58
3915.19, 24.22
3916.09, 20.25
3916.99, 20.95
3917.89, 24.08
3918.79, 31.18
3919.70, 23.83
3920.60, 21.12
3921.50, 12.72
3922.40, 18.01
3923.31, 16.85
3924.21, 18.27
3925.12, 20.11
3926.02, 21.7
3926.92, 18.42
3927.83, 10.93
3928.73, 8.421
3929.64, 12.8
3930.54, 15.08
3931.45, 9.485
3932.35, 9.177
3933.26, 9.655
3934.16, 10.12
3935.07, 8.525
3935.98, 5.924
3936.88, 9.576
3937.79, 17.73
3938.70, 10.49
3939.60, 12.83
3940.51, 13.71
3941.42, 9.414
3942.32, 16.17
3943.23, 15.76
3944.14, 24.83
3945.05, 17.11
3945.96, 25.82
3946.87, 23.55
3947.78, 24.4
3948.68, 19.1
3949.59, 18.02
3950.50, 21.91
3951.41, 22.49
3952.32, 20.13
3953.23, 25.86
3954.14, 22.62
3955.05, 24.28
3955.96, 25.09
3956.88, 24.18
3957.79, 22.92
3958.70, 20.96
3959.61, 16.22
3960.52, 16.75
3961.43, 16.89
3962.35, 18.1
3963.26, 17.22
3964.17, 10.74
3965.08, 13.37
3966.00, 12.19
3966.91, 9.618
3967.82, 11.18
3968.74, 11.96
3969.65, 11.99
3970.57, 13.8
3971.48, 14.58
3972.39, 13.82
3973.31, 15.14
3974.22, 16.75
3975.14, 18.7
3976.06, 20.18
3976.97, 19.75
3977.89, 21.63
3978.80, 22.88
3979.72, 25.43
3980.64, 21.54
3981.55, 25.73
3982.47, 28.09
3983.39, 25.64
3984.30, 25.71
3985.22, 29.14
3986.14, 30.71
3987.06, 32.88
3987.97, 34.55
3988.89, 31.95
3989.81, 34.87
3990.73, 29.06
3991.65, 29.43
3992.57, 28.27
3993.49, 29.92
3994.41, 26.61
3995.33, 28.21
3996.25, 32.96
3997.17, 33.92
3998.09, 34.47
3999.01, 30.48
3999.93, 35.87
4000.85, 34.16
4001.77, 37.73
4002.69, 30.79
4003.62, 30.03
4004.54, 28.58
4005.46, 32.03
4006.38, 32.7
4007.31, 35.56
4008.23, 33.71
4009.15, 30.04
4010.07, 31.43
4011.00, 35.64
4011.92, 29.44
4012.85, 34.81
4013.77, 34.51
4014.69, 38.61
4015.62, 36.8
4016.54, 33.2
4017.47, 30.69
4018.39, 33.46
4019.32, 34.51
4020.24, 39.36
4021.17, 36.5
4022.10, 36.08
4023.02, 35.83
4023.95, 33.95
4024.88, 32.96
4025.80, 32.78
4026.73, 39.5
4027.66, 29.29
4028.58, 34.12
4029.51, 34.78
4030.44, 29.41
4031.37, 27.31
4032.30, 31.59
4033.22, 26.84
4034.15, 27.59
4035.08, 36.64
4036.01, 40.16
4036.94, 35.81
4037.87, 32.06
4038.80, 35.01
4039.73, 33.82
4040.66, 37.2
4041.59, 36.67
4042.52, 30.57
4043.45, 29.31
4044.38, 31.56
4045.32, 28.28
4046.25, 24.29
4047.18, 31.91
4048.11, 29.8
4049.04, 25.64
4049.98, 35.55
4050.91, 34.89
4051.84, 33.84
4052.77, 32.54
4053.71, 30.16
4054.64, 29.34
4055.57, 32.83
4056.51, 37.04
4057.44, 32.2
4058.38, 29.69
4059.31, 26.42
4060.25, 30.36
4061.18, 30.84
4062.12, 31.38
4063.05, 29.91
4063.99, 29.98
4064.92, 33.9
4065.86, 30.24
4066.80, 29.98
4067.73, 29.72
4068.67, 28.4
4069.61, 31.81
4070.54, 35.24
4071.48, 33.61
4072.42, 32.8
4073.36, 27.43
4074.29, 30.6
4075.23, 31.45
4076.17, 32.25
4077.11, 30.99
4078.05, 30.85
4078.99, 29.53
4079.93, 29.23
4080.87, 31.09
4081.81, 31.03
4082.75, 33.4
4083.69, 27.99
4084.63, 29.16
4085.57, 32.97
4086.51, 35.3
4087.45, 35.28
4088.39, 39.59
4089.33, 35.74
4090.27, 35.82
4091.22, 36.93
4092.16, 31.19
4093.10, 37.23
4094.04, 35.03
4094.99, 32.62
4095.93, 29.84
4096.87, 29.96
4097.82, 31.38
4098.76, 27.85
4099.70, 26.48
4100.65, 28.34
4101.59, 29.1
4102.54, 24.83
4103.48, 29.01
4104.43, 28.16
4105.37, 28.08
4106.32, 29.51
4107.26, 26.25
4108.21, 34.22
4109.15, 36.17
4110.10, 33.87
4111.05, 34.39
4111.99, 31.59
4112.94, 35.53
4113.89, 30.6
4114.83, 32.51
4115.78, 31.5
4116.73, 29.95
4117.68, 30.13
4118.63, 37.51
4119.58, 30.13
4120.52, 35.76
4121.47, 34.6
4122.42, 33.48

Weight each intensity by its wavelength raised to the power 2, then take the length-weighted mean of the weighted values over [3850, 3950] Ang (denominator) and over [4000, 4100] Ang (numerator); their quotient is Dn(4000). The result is 1.9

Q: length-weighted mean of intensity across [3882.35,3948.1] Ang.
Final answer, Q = 19.3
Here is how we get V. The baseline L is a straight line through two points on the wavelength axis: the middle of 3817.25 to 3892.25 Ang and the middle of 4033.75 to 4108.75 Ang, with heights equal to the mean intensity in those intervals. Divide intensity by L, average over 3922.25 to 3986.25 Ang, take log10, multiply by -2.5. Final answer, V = 0.28 mag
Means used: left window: 15.4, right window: 31.6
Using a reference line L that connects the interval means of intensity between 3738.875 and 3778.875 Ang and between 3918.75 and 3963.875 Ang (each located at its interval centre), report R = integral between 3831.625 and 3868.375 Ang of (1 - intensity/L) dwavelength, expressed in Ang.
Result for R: 5.2 Ang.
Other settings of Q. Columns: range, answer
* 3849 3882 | 16.1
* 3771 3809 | 20.2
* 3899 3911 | 23.8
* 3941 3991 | 20.8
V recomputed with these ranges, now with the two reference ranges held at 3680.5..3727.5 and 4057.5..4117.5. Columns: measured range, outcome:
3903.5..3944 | 0.39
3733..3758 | 0.32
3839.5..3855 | 0.45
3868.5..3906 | 0.27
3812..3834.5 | 0.48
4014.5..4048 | -0.13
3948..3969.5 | 0.42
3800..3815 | 0.09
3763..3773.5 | 0.06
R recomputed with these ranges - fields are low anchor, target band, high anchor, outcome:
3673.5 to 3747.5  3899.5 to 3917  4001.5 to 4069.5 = 1.88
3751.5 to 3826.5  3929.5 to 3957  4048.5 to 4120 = 9.38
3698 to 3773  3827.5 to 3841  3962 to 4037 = 6.02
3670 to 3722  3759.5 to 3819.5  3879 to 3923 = 1.42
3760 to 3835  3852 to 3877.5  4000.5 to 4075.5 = 7.35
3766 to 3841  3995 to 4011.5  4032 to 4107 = -2.69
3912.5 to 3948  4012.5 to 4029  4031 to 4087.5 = -4.66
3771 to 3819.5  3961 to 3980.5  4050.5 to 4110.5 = 7.91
